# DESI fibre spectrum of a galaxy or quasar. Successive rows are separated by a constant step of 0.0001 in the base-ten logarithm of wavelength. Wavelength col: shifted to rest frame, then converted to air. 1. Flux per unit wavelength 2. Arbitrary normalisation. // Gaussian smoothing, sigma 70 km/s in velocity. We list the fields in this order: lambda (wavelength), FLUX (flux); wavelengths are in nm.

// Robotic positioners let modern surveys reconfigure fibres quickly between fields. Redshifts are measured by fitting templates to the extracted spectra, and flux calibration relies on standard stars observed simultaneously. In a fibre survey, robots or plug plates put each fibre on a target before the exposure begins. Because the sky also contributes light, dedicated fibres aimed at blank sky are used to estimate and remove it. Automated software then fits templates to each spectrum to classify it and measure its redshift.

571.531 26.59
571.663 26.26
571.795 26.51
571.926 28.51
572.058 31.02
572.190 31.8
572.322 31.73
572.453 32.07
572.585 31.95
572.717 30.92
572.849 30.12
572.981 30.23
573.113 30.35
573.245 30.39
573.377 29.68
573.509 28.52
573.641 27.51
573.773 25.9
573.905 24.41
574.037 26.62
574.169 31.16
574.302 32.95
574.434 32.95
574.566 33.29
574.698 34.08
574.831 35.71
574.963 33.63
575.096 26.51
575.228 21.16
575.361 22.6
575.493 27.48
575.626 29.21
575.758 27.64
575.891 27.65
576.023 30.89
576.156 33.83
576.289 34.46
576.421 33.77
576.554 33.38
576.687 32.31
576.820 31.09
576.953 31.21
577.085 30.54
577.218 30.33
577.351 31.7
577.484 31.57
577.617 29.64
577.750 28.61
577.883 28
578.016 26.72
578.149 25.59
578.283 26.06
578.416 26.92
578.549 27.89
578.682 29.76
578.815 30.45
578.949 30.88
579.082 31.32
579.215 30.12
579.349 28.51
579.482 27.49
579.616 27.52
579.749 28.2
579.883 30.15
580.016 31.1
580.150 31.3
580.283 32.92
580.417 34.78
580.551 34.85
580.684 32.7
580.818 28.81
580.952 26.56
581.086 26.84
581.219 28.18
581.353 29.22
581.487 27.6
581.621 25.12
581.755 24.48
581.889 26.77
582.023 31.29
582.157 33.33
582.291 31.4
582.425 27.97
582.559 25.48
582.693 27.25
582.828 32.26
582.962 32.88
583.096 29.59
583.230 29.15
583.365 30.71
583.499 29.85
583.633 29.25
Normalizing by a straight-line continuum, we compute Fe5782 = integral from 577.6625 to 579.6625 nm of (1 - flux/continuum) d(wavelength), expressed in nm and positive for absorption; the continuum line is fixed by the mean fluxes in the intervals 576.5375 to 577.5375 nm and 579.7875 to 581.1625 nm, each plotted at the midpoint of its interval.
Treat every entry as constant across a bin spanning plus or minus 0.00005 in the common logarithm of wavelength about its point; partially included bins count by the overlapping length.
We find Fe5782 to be 0.18 nm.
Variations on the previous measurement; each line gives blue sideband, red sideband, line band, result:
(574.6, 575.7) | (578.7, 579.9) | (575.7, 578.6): -0.09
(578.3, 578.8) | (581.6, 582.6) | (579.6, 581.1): -0.12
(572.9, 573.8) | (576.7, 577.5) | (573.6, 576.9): 0.01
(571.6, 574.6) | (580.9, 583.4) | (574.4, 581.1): -0.18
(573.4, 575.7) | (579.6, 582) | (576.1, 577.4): -0.14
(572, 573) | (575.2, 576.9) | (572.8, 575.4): 0.10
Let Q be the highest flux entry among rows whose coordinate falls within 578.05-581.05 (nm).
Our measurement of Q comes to 34.85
